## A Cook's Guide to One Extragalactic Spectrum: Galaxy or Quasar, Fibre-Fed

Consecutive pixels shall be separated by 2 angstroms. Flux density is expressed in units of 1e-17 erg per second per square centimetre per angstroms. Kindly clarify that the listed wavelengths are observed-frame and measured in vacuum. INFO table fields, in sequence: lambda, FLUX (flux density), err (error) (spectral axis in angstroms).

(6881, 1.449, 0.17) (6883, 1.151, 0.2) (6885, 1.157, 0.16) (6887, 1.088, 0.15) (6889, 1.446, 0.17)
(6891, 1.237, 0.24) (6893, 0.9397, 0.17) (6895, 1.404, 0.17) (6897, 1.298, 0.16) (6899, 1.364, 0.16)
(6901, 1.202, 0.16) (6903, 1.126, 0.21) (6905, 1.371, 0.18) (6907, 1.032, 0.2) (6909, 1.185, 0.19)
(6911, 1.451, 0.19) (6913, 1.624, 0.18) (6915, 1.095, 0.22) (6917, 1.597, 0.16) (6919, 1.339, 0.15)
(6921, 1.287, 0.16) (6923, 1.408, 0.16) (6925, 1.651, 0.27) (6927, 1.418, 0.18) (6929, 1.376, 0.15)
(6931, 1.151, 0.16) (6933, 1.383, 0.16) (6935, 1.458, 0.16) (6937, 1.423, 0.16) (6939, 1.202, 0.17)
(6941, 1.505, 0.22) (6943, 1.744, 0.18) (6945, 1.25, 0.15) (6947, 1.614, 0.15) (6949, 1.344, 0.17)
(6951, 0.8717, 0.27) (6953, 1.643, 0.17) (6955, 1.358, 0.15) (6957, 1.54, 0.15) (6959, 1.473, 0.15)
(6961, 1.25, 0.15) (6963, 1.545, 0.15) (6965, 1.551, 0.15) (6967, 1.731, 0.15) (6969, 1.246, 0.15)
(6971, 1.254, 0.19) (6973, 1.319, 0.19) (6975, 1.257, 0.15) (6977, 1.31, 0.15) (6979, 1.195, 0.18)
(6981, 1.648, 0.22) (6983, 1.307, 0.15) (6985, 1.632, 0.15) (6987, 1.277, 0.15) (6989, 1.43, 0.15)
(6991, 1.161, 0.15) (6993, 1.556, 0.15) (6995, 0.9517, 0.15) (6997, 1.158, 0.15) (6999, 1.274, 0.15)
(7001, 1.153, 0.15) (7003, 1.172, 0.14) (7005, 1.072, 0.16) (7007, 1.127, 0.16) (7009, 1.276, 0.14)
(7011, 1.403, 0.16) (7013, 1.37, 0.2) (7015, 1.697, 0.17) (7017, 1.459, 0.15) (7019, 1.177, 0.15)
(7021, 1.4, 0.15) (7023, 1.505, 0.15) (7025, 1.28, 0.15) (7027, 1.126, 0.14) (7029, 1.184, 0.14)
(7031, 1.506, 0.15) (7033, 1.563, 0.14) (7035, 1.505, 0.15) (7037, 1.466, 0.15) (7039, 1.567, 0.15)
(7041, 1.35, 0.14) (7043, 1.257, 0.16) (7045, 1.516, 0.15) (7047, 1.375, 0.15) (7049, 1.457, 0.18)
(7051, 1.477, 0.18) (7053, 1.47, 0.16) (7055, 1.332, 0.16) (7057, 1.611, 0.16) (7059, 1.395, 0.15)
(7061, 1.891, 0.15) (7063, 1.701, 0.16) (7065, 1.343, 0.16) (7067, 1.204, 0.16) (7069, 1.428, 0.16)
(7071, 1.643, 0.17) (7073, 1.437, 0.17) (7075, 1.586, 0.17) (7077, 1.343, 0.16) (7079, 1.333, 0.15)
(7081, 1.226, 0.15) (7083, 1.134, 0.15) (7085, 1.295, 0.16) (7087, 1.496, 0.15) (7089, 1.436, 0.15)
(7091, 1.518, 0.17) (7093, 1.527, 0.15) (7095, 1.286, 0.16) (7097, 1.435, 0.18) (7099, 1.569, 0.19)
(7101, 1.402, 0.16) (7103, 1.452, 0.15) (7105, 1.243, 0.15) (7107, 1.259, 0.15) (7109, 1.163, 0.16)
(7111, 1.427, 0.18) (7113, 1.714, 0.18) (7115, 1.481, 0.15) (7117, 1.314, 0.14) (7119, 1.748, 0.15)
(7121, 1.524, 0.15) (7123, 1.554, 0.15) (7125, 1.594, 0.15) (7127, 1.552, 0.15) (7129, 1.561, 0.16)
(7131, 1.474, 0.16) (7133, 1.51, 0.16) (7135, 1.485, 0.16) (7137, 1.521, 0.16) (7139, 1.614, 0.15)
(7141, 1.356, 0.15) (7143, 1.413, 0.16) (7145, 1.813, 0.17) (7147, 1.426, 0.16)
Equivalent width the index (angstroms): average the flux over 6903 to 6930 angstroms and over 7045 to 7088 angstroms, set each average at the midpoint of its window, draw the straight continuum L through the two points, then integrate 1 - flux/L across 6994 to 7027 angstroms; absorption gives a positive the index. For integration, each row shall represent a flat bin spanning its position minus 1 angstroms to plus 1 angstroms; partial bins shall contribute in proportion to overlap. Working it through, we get 3.2 angstroms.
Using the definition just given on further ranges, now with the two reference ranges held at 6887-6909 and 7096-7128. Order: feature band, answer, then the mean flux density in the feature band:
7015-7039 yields -0.49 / 1.4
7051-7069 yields -1.03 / 1.49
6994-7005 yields 1.70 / 1.14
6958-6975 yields -1.37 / 1.41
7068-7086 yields 0.57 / 1.38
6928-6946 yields -1.60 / 1.39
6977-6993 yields -0.71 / 1.39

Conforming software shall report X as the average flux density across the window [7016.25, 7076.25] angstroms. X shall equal 1.44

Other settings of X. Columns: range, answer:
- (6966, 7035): 1.33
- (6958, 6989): 1.4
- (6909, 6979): 1.4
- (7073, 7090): 1.36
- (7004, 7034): 1.34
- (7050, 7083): 1.45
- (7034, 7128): 1.45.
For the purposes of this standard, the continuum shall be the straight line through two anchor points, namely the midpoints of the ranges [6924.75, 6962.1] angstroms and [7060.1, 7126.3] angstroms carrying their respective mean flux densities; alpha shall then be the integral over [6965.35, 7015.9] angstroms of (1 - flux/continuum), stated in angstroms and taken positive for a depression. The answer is 3.3 angstroms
